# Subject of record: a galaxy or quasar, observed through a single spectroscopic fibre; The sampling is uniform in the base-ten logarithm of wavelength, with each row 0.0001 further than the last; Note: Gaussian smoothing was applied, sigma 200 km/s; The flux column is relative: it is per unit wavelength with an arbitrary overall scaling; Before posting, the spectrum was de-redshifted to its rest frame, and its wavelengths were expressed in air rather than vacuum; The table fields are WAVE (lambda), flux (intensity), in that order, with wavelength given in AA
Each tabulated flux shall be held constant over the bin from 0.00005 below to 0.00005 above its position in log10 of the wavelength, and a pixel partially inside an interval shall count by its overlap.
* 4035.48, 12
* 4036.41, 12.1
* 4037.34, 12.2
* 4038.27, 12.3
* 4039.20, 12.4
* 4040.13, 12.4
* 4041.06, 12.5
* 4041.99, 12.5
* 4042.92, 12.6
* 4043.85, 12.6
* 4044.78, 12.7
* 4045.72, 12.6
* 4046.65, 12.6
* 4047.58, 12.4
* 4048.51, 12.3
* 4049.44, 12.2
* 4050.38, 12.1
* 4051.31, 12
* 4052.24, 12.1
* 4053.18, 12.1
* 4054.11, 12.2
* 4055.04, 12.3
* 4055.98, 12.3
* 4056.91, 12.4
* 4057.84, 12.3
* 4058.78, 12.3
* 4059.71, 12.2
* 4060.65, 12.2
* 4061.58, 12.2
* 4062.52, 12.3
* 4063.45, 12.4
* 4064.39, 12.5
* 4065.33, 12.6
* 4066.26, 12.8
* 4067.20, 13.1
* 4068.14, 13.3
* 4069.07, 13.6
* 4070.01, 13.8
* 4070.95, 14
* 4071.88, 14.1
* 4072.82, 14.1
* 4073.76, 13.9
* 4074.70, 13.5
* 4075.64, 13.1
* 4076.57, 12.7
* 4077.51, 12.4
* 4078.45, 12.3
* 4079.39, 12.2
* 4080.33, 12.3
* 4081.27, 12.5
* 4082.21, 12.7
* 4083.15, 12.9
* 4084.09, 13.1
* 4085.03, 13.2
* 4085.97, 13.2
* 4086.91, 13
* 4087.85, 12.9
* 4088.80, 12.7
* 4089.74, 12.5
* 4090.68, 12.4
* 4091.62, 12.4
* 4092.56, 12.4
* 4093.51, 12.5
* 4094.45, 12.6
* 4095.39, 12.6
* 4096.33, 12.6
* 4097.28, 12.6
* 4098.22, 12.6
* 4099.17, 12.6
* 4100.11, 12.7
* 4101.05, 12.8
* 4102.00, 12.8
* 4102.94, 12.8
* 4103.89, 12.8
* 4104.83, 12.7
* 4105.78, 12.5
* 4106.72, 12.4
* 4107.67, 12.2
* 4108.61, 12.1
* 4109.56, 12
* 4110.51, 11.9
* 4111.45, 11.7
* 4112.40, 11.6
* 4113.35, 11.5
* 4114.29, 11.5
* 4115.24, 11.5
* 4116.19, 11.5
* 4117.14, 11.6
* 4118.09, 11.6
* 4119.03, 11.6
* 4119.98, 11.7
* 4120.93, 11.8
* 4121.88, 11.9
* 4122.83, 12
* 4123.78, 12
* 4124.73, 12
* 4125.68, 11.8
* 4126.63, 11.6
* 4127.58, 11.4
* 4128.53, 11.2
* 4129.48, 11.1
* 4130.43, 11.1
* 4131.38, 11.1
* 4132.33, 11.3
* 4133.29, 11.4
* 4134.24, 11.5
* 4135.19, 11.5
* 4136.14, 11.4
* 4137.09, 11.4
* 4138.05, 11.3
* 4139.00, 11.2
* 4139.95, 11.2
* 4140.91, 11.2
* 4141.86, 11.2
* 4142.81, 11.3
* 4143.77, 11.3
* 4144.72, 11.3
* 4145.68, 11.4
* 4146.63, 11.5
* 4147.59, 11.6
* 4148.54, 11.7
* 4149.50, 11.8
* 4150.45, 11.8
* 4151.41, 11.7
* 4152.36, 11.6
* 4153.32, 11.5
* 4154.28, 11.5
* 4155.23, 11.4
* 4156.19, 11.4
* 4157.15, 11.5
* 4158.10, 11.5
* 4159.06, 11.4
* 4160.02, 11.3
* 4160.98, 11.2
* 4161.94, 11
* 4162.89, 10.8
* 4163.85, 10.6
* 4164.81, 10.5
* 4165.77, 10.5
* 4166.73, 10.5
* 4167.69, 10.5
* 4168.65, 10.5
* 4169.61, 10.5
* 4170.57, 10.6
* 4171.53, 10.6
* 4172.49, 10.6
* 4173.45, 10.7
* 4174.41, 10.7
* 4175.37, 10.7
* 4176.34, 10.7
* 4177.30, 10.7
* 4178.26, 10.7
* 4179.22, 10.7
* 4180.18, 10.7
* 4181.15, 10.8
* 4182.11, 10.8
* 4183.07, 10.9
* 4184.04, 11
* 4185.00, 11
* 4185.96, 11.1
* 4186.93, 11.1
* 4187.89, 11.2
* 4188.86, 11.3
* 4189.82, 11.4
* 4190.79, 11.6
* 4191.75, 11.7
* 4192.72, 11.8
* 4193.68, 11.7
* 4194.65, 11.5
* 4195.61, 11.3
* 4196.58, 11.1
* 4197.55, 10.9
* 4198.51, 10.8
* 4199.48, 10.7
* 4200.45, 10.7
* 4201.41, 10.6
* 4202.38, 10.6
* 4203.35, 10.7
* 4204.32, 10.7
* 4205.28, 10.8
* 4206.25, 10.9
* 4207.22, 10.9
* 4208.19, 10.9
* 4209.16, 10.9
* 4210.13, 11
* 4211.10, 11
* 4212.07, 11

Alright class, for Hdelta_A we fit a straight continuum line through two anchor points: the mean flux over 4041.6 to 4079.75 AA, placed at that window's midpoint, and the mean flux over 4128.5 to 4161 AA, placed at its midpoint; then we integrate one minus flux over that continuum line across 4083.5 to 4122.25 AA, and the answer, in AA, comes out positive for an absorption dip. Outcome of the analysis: -0.9 AA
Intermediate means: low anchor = 12.7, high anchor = 11.4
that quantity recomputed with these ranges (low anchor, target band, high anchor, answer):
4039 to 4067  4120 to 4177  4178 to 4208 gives 1.06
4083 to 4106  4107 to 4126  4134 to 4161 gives 0.63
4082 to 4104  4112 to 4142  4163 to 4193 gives 1.20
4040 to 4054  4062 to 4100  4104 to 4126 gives -2.32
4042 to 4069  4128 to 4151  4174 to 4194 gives 0.33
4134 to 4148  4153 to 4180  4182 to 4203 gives 0.87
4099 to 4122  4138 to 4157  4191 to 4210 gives 0.31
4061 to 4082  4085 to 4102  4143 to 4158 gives -0.13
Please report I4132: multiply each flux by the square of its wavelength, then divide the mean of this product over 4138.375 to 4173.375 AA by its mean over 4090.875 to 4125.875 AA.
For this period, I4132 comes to 0.94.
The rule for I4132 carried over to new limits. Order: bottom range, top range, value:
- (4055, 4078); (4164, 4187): 0.87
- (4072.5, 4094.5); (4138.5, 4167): 0.91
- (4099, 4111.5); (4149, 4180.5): 0.91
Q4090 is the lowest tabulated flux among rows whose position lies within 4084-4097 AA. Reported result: 12.4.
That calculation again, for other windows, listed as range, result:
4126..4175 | 10.5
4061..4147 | 11.1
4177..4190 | 10.7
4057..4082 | 12.2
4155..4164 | 10.6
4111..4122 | 11.5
